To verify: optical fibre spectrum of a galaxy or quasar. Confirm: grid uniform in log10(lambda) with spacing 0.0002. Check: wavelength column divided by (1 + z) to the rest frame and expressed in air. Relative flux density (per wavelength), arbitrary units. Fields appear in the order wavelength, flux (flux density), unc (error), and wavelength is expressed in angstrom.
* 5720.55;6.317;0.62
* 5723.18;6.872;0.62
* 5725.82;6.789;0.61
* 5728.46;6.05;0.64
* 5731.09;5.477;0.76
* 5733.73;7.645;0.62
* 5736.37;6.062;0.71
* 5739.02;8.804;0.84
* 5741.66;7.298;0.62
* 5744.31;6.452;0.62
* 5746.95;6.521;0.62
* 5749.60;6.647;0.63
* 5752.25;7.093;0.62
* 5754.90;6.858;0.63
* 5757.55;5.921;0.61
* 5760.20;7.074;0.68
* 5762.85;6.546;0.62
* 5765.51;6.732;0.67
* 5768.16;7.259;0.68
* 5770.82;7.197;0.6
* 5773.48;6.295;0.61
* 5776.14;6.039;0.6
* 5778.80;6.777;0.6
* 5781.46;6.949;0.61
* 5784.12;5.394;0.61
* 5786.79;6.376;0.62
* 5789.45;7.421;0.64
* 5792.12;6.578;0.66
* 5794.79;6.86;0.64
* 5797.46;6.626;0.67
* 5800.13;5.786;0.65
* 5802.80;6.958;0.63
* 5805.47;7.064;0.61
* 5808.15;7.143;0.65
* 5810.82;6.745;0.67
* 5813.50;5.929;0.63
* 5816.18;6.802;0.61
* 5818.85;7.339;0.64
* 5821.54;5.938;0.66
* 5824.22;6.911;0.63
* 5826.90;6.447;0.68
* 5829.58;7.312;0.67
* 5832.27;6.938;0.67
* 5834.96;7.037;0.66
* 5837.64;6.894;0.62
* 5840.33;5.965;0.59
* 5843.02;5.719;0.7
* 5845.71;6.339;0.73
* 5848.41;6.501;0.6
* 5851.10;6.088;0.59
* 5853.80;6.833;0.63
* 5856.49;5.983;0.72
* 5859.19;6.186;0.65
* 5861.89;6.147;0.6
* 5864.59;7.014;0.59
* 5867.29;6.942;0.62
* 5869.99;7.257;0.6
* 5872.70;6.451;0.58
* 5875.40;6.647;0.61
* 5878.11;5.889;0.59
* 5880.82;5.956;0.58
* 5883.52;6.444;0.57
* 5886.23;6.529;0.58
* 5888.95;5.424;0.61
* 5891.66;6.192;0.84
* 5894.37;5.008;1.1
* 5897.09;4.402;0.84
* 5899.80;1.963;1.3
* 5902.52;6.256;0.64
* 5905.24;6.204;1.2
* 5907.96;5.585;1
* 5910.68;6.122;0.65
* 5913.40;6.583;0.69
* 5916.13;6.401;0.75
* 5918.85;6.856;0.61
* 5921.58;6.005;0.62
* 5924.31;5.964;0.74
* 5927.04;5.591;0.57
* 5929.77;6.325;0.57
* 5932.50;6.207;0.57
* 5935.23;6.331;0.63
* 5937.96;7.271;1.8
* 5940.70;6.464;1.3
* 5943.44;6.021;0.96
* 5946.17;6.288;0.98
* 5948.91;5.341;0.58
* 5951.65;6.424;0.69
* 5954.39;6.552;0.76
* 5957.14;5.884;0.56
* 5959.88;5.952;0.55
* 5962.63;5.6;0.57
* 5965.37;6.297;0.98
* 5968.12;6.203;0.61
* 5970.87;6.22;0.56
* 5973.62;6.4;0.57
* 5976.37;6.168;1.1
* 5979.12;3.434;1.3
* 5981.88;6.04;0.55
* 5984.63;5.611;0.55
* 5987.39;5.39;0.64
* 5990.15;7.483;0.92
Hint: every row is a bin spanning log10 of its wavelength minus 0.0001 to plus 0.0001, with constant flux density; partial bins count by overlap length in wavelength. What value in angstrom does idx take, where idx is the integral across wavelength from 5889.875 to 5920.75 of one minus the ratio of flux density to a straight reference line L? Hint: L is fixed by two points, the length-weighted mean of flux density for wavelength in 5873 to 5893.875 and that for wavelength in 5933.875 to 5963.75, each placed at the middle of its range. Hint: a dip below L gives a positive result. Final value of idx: 2.7 angstrom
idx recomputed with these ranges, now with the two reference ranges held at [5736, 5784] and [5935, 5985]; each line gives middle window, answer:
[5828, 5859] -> -0.13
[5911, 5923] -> -0.46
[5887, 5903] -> 3.61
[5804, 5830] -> -0.69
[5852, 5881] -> -0.53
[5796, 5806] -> 0.08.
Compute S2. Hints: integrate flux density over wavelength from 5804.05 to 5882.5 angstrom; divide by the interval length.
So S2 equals 6.57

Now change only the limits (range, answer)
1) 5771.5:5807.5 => 6.57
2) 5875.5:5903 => 5.43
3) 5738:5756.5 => 7.05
